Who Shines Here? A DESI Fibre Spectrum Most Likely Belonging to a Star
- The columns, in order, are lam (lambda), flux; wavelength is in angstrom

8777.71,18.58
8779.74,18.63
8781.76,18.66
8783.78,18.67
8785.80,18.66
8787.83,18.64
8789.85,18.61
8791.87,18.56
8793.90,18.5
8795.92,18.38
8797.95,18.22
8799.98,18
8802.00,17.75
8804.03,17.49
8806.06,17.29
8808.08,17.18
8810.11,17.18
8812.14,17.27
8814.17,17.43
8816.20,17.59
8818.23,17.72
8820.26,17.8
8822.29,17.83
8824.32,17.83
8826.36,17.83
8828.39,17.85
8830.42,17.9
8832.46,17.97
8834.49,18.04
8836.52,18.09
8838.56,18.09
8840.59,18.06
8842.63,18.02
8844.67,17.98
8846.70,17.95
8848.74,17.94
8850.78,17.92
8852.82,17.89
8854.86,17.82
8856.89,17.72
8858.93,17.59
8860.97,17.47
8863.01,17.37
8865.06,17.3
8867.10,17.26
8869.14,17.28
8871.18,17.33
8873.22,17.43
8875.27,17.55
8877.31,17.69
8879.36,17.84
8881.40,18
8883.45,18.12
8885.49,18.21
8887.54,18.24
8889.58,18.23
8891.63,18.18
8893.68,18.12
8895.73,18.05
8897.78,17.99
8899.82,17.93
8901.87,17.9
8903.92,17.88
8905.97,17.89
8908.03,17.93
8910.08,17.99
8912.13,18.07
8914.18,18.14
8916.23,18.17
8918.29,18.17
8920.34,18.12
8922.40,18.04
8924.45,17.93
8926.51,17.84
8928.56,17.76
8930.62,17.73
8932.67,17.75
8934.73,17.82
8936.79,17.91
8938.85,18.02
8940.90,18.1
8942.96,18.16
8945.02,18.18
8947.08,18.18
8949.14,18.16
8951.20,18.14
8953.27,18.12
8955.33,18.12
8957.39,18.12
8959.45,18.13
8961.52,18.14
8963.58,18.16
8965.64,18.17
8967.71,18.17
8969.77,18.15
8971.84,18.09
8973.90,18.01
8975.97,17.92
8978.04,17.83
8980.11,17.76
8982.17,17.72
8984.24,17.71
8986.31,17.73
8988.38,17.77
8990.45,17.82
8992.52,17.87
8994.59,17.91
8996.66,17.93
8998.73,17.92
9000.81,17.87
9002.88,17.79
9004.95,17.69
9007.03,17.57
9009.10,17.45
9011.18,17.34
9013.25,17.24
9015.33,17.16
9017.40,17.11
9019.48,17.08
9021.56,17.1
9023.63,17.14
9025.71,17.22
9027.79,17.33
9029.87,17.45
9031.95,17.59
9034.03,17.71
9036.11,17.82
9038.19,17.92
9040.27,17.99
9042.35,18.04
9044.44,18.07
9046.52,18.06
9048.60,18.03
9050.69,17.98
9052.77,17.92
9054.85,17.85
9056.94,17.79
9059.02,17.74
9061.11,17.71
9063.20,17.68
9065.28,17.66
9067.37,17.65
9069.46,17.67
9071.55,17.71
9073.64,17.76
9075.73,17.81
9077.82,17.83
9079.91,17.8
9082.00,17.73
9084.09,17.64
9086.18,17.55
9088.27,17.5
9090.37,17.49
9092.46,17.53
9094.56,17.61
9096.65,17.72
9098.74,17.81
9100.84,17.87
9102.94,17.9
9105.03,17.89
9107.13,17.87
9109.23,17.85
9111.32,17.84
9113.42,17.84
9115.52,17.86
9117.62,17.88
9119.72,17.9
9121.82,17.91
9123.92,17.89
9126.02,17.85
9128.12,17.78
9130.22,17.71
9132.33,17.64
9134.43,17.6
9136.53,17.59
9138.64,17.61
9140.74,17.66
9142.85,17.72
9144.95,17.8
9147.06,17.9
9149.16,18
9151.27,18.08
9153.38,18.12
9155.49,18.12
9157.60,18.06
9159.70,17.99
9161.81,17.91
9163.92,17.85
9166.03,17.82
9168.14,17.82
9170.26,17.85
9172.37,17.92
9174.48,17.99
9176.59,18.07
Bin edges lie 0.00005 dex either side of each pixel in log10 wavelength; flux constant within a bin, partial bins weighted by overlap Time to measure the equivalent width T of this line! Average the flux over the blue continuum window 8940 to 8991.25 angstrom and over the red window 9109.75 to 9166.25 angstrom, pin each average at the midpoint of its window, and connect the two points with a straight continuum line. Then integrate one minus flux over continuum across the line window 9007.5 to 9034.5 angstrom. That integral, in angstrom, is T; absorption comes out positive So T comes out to 1.0 angstrom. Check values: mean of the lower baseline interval 18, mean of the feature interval 17.3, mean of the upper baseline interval 17.9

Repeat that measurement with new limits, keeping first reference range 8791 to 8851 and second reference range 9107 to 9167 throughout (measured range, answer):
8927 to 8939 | 0.0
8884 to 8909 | -0.3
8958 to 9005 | -0.2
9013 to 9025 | 0.5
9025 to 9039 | 0.2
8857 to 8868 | 0.3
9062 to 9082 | 0.1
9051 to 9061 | 0.0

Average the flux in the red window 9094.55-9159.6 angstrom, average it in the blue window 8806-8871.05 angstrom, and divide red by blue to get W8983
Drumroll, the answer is 1.01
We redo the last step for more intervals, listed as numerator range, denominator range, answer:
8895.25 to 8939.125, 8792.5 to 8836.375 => 1.01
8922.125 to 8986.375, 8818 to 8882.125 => 1.01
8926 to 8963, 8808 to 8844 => 1.01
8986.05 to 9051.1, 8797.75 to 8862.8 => 0.99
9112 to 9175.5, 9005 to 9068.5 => 1.01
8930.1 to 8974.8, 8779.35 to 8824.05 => 1.00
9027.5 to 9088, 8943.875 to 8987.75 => 0.99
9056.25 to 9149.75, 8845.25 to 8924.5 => 0.99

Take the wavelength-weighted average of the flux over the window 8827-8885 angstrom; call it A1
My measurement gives 17.8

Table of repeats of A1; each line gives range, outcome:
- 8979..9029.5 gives 17.6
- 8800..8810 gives 17.5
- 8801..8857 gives 17.8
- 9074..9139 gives 17.8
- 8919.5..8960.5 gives 18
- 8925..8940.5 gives 17.9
